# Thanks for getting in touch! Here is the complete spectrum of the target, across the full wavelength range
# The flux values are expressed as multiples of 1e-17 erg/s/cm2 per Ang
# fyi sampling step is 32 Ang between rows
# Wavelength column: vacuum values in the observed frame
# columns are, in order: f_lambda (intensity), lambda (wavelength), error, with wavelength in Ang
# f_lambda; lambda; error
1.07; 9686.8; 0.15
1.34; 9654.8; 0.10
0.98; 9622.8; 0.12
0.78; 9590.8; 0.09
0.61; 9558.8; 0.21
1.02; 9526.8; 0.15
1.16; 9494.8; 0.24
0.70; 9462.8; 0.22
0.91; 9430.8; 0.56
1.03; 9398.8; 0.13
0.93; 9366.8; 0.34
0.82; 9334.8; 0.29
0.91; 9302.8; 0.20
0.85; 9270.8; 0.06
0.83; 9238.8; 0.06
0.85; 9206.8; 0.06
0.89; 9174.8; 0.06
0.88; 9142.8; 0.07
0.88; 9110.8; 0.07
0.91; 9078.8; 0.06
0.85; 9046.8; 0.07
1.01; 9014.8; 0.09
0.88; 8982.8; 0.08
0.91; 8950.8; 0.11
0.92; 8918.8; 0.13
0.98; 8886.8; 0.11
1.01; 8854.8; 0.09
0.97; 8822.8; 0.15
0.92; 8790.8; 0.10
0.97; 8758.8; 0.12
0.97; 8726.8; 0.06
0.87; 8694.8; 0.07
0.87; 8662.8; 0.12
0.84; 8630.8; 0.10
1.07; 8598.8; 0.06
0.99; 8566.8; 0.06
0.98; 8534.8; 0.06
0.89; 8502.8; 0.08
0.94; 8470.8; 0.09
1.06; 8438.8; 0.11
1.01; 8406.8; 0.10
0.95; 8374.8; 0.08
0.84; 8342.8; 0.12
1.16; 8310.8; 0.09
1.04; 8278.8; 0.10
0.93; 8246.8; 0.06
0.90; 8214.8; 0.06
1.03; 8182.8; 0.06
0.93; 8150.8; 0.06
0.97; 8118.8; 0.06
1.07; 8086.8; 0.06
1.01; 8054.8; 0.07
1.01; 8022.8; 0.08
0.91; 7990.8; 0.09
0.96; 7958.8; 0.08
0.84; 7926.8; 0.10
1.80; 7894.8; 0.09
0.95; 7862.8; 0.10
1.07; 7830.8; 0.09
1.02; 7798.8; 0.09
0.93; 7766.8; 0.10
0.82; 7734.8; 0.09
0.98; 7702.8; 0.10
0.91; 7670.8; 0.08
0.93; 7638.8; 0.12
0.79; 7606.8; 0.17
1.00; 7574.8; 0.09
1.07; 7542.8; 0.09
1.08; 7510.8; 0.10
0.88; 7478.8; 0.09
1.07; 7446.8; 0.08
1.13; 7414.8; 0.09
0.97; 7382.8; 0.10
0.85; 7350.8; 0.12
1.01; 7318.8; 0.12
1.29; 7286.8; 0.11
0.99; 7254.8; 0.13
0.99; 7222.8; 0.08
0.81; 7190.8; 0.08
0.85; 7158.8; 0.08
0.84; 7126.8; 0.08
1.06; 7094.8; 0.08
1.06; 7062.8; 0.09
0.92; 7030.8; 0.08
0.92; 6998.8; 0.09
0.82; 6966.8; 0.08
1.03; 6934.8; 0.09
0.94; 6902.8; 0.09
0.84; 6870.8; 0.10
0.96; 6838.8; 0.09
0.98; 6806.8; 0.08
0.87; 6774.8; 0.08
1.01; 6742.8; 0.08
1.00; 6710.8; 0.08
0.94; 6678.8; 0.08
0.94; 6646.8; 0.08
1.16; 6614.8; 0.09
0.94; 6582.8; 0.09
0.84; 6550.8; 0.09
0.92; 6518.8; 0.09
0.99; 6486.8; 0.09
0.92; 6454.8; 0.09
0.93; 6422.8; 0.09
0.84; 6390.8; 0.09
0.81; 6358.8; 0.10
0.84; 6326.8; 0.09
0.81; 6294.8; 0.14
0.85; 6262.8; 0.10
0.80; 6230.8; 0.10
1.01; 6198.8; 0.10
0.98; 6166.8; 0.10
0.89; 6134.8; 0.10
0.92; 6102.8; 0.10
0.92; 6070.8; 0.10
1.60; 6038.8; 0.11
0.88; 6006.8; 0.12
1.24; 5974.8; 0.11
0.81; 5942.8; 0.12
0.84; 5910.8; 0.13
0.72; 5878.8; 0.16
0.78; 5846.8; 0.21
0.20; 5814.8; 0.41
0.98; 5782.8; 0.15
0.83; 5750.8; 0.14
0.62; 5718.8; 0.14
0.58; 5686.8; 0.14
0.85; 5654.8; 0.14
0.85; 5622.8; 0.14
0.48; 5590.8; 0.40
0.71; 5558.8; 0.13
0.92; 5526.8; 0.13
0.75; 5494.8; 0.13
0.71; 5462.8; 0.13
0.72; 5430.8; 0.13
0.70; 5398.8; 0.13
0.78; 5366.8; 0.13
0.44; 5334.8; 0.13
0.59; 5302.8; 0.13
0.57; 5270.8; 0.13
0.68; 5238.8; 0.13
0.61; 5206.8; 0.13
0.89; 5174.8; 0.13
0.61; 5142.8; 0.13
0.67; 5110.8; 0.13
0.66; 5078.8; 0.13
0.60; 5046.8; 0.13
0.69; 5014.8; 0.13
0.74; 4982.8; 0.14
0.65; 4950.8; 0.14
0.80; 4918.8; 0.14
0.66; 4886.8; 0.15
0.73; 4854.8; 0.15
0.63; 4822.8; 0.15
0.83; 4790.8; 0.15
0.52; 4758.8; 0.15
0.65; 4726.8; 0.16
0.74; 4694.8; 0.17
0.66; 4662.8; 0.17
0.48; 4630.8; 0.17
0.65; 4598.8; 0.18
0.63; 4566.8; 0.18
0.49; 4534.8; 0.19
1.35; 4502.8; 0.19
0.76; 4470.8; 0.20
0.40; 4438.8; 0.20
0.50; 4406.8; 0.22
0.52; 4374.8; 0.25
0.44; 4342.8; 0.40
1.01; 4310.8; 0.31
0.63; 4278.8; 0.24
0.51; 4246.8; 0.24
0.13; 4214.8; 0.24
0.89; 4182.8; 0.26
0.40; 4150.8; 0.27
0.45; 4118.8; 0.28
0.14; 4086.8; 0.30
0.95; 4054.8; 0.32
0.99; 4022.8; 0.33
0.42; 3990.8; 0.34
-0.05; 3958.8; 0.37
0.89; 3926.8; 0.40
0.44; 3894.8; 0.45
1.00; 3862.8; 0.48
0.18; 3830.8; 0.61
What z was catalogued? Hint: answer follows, 0.204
